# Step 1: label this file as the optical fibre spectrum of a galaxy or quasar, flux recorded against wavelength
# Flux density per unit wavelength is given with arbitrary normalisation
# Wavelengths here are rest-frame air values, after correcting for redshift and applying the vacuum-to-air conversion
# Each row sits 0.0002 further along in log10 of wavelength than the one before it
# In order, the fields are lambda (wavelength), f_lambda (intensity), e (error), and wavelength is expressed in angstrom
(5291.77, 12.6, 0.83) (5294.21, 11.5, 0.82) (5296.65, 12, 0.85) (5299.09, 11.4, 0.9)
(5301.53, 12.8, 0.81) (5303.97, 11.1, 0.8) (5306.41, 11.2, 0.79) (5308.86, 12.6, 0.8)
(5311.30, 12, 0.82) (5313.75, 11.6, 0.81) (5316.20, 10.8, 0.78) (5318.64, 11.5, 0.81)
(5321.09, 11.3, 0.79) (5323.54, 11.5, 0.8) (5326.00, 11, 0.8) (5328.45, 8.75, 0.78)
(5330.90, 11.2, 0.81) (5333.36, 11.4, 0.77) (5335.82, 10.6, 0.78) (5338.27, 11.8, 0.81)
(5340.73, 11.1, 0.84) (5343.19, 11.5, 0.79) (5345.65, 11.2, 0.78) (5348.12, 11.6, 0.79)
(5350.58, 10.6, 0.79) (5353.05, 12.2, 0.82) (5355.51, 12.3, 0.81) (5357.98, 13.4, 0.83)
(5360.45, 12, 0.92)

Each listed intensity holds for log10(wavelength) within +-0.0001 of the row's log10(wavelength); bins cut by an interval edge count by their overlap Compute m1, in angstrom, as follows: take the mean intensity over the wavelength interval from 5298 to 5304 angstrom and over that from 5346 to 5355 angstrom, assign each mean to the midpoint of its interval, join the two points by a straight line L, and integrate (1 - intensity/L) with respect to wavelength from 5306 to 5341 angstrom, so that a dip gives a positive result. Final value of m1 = 1.5 angstrom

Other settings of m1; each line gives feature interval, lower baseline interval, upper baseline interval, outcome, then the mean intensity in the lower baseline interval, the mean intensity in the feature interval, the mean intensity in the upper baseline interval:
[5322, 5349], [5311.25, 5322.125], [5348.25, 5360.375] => 1.5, 11.4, 11.1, 12.1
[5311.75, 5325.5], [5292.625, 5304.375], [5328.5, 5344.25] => 0.1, 11.8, 11.4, 11.1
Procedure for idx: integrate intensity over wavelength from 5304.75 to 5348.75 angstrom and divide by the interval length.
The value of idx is 11.3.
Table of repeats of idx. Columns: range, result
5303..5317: 11.6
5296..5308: 11.7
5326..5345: 10.9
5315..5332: 10.9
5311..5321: 11.4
